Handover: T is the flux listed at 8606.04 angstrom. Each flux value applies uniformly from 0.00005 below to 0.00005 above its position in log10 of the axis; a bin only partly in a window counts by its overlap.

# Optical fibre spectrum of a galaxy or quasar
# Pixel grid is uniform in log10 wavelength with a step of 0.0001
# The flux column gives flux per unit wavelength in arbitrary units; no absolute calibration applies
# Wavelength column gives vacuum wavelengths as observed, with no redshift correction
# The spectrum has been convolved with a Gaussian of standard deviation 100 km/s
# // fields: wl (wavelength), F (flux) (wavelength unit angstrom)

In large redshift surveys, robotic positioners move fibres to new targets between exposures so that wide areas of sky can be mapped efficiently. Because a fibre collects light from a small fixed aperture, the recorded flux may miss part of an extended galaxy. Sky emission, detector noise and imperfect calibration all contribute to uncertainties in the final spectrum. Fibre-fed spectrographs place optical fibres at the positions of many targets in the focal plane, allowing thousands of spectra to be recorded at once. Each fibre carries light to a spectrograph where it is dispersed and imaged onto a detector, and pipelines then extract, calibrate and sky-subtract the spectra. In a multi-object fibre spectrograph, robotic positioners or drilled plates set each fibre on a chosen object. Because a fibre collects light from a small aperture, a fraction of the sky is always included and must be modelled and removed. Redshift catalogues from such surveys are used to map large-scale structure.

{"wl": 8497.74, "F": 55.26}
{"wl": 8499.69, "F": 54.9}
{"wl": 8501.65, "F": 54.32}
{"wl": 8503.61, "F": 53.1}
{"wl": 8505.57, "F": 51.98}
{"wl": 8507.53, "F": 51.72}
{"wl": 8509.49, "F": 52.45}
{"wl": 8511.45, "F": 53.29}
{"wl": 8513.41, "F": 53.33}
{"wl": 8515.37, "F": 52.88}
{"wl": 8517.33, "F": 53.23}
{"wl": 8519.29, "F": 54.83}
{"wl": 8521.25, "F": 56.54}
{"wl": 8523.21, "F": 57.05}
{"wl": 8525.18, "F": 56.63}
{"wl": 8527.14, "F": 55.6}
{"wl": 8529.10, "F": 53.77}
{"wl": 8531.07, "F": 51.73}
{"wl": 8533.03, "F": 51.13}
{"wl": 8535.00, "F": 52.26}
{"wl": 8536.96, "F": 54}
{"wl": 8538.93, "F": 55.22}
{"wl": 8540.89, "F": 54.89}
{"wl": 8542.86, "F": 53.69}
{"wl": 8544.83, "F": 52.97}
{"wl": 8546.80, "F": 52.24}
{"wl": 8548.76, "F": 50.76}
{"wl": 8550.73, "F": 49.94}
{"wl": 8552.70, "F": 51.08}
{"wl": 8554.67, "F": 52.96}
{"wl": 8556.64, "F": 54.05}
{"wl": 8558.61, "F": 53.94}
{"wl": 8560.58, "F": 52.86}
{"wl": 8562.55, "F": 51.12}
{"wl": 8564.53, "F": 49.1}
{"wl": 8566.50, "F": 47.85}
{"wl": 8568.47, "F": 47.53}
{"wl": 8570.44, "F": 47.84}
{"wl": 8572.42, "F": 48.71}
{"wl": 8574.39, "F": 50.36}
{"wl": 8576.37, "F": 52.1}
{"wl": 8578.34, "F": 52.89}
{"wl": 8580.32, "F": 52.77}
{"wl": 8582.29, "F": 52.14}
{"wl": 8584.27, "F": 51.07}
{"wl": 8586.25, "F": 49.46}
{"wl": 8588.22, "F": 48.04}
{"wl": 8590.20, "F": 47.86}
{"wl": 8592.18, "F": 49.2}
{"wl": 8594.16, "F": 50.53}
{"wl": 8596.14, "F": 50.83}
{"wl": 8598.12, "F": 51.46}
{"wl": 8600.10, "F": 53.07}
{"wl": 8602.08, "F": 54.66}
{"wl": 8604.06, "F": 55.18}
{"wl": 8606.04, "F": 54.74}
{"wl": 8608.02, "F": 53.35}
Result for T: 54.74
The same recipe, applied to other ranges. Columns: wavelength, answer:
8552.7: 51.08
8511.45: 53.29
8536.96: 54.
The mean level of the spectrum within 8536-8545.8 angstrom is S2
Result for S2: 54.1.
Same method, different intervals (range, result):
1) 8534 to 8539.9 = 53.8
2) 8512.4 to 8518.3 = 53.2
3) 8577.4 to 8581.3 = 52.8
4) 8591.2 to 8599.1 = 50.5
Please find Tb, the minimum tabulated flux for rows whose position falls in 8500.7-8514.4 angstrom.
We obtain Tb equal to 51.72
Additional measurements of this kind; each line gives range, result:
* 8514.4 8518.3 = 52.88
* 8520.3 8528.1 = 55.6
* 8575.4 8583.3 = 52.1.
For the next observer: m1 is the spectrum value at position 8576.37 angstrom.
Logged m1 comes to 52.1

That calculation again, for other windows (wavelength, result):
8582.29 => 52.14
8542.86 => 53.69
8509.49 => 52.45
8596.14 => 50.83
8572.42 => 48.71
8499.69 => 54.9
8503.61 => 53.1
